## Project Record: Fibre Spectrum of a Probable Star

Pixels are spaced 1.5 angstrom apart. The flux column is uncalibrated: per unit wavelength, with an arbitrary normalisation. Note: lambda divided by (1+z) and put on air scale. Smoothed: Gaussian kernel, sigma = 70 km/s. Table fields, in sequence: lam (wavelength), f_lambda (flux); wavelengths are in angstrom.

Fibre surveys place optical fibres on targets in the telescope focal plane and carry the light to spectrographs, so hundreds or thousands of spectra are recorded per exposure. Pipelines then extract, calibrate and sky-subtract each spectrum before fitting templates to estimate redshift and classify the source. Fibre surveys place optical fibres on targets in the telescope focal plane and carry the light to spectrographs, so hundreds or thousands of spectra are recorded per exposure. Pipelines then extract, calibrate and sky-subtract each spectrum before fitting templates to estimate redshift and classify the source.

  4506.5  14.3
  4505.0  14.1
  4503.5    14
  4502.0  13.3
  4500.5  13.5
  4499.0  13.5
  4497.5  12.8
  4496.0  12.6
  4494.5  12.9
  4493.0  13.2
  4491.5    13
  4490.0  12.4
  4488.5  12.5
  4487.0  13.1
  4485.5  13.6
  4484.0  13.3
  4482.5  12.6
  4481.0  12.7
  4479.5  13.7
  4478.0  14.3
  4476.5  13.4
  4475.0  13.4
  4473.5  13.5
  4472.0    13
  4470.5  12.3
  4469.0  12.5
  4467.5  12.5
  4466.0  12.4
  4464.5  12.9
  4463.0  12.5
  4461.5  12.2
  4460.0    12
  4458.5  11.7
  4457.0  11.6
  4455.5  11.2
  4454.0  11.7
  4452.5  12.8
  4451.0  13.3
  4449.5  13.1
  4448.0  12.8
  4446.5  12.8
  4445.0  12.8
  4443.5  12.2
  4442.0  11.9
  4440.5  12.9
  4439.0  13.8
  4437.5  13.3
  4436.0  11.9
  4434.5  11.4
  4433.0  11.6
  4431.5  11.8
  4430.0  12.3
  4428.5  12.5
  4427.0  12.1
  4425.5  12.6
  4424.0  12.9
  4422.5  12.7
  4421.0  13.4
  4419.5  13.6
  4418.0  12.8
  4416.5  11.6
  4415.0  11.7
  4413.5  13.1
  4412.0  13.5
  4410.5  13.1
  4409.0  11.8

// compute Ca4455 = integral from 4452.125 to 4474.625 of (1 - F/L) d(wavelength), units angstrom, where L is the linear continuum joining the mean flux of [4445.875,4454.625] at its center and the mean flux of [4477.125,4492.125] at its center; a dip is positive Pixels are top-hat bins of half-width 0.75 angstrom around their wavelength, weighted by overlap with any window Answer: 1.00 angstrom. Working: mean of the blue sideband 12.8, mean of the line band 12.3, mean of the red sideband 13.1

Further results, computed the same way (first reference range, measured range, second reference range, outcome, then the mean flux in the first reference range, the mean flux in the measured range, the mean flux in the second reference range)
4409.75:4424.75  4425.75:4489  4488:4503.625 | 1.58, 12.8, 12.6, 13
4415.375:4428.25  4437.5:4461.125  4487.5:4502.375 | 0.59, 12.7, 12.5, 13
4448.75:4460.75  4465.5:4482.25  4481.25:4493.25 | -0.57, 12.2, 13.1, 12.9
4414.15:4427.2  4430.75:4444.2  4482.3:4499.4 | 0.42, 12.6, 12.3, 13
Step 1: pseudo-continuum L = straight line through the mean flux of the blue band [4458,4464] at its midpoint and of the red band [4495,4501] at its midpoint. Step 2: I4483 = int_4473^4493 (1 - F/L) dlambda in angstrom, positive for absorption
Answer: -0.8 angstrom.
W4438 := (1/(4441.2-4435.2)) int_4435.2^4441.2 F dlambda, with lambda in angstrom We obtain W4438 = 13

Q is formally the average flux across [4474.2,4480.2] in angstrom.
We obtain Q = 13.7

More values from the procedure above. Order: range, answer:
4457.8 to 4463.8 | 12.1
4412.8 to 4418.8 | 12.3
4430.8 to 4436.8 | 11.7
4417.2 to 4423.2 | 13.1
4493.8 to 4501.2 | 13.1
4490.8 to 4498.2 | 12.9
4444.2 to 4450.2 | 12.9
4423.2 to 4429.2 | 12.5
